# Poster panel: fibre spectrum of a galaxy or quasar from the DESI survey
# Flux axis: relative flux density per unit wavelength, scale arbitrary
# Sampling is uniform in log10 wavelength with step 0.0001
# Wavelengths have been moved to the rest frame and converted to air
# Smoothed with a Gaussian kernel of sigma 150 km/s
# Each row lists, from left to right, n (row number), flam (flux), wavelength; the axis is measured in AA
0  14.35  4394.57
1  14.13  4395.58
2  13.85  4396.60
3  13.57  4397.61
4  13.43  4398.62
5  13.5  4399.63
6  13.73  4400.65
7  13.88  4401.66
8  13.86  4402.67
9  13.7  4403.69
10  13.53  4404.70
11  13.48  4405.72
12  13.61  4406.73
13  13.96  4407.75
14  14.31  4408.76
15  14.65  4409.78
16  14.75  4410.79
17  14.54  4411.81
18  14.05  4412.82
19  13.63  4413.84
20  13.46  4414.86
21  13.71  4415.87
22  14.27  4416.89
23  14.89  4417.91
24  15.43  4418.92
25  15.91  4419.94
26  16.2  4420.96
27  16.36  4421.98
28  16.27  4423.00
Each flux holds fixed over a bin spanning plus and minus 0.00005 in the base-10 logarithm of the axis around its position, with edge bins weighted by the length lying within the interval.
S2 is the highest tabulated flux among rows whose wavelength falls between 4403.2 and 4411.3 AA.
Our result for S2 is 14.75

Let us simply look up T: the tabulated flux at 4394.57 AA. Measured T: 14.35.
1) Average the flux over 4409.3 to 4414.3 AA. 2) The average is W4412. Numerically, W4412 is 14.3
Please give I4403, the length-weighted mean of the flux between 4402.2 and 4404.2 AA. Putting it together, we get 13.8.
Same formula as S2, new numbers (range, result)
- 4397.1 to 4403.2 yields 13.88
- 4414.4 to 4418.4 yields 14.89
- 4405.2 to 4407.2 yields 13.61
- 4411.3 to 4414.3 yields 14.54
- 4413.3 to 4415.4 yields 13.63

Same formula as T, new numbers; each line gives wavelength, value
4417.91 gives 14.89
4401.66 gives 13.88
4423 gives 16.27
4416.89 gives 14.27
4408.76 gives 14.31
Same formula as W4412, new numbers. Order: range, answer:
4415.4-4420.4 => 14.8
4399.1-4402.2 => 13.7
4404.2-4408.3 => 13.6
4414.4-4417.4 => 13.8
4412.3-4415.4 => 13.7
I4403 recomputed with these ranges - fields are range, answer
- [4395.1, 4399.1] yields 13.7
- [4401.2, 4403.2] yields 13.9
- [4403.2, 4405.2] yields 13.6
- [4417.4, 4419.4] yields 15.2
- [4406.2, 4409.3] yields 14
